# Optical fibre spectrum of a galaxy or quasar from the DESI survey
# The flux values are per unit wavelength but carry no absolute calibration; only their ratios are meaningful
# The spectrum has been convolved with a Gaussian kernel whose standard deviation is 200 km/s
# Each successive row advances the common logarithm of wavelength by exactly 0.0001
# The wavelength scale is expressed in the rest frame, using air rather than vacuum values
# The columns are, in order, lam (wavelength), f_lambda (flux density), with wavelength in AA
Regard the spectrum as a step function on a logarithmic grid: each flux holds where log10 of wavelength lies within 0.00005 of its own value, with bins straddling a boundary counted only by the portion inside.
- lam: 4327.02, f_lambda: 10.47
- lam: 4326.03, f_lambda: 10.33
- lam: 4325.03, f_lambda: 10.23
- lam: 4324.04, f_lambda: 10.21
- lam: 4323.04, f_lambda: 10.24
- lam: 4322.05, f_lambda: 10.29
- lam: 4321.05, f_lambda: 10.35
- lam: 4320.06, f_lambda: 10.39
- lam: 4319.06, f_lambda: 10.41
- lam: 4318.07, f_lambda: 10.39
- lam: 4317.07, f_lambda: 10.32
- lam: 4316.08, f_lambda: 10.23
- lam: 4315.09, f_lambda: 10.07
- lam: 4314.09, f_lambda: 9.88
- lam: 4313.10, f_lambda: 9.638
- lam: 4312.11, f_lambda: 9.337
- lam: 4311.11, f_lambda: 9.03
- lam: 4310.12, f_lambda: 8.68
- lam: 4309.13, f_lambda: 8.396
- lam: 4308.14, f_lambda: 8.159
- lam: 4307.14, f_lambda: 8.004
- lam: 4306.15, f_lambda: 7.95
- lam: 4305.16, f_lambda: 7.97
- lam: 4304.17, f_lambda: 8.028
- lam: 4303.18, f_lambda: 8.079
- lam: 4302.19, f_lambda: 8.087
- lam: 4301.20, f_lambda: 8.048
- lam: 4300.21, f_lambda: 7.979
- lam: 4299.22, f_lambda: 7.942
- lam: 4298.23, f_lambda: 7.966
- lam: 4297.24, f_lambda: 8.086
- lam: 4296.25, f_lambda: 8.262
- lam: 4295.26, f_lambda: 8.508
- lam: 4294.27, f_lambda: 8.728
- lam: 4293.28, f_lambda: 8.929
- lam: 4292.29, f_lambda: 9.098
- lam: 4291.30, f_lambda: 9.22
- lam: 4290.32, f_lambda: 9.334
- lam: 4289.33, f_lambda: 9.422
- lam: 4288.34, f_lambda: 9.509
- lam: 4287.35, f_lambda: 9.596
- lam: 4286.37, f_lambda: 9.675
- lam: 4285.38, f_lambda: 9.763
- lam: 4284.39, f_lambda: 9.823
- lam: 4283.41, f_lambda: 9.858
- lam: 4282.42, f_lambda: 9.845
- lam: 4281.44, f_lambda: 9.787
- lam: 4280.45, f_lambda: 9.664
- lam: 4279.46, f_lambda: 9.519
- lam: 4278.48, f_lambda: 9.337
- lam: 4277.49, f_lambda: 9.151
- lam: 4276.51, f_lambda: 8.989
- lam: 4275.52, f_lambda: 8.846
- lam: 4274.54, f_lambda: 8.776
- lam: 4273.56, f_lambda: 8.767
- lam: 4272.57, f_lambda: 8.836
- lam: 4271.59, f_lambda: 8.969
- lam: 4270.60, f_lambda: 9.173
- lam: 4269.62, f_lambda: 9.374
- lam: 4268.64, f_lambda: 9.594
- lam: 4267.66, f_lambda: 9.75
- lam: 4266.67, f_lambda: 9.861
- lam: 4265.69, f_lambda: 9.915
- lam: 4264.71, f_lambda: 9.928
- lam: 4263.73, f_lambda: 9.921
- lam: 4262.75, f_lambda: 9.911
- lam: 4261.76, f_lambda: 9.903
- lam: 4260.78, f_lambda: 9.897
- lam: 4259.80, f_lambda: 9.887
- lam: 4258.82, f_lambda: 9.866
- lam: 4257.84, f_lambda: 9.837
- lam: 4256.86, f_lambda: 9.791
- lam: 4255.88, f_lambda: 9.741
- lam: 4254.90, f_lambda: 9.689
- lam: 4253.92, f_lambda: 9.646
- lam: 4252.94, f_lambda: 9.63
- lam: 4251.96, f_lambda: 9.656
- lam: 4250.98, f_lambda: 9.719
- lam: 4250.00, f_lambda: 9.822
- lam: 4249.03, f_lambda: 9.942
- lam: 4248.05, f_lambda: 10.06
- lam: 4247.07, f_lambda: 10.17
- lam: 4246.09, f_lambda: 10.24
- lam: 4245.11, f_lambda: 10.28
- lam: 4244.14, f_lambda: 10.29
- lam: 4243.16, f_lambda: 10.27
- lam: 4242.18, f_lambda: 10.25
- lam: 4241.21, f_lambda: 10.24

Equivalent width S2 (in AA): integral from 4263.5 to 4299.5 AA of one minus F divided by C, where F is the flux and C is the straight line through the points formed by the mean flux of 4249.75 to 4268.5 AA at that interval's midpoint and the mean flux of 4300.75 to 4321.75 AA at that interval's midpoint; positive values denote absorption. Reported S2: 1.1 AA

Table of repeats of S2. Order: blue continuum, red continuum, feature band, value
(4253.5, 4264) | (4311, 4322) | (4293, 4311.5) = 3.2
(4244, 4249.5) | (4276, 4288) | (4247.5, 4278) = 1.0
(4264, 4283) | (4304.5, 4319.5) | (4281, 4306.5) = 1.3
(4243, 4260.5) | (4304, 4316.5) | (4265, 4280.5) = 0.4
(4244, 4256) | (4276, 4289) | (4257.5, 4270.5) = 0.0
